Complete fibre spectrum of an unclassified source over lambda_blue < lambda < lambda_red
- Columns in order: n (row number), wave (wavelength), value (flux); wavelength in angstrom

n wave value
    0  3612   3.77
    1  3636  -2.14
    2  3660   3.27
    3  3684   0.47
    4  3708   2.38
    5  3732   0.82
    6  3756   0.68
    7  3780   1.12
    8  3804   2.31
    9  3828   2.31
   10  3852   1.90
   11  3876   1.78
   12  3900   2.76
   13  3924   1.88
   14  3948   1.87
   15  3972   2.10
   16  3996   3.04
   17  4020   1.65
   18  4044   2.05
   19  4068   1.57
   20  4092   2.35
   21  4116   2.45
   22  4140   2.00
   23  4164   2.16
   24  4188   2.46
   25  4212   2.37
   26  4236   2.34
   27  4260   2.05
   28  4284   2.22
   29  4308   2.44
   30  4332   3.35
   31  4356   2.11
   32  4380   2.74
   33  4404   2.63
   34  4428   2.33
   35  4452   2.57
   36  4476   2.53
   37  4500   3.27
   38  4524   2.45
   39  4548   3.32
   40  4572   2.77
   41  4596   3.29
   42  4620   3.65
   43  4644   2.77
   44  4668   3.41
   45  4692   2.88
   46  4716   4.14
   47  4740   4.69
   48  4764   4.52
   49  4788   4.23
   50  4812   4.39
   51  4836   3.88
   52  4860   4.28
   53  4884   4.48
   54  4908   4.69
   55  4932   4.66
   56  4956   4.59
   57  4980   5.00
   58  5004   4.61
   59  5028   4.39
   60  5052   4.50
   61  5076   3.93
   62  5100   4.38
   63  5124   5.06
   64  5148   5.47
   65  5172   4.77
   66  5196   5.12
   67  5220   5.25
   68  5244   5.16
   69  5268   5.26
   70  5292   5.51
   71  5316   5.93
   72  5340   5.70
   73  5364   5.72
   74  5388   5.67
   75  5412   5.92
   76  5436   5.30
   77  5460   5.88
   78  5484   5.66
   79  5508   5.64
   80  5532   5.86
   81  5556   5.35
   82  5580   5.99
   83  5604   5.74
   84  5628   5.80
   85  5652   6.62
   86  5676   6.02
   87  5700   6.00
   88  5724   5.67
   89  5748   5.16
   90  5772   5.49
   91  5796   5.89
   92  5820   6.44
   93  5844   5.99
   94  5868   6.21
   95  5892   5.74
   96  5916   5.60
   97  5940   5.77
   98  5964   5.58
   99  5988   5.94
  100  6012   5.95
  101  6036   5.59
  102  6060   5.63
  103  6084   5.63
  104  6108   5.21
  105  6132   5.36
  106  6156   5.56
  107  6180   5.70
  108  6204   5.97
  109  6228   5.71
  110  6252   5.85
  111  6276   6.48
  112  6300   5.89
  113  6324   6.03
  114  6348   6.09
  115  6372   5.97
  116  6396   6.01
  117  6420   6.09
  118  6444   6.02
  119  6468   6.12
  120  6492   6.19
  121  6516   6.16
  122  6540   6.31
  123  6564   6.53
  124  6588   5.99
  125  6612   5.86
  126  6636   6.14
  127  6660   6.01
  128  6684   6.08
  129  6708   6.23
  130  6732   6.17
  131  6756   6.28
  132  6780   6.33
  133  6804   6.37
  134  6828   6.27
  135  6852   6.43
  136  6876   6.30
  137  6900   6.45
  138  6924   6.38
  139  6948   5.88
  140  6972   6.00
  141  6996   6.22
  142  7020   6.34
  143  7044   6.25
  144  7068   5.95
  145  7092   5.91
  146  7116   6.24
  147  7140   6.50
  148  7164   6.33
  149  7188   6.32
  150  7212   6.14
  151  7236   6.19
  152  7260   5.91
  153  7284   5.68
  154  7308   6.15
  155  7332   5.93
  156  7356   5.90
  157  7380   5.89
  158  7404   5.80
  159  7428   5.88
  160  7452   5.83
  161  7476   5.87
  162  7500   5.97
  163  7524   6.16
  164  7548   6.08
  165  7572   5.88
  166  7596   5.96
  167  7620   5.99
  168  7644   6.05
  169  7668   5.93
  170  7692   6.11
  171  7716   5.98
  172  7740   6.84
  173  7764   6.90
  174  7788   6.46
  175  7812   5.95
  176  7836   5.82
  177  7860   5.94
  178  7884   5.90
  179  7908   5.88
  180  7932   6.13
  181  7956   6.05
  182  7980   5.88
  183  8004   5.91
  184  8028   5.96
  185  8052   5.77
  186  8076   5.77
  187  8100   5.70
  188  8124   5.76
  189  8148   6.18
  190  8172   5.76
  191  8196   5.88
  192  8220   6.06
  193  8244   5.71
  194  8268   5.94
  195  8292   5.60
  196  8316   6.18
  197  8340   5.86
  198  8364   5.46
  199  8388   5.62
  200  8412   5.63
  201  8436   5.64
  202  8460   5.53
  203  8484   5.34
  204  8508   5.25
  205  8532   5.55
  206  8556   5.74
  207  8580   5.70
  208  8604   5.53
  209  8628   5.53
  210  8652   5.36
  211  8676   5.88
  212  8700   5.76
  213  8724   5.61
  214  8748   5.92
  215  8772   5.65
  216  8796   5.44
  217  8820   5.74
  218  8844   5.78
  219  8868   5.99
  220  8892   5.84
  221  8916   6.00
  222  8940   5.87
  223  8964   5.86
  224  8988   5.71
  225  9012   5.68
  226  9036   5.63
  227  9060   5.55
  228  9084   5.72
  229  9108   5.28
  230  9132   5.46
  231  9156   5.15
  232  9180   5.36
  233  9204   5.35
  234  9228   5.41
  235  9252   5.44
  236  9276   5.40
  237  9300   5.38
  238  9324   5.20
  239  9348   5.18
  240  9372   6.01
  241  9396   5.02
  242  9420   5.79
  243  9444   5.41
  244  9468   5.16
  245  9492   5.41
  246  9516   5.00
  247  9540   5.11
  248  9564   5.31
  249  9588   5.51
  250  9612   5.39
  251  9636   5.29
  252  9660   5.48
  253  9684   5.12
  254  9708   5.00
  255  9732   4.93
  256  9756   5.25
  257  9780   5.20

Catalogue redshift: 0.181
